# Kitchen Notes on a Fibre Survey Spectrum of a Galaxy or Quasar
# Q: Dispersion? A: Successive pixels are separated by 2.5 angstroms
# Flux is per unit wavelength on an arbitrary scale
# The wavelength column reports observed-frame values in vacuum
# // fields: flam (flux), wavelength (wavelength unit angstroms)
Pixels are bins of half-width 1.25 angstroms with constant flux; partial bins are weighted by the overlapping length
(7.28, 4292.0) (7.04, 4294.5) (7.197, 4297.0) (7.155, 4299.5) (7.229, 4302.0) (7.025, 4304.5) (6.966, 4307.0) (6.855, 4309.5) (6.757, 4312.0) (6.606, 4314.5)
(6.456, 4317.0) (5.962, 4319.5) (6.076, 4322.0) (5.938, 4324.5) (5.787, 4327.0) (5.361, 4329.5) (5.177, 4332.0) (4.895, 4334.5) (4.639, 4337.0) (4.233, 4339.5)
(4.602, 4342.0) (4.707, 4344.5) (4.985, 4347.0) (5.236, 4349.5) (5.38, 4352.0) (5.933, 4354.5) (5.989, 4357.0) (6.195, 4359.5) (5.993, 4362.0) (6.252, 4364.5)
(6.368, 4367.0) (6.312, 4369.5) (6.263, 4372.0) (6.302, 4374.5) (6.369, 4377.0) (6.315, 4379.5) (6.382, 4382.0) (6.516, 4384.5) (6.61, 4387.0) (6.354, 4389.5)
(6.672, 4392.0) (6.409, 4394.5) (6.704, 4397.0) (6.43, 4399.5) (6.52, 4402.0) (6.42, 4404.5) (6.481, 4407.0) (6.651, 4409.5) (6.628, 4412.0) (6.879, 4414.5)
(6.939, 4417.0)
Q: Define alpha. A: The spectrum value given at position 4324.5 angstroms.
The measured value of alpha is 5.938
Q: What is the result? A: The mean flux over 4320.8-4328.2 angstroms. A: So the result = 5.93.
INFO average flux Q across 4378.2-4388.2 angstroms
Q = 6.45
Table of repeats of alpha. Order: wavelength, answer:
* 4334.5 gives 4.895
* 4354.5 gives 5.933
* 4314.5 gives 6.606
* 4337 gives 4.639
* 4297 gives 7.197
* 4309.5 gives 6.855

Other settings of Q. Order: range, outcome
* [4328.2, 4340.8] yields 4.86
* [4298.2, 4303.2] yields 7.19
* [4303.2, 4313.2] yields 6.9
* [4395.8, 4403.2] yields 6.55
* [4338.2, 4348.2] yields 4.63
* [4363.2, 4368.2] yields 6.31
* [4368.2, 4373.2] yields 6.29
